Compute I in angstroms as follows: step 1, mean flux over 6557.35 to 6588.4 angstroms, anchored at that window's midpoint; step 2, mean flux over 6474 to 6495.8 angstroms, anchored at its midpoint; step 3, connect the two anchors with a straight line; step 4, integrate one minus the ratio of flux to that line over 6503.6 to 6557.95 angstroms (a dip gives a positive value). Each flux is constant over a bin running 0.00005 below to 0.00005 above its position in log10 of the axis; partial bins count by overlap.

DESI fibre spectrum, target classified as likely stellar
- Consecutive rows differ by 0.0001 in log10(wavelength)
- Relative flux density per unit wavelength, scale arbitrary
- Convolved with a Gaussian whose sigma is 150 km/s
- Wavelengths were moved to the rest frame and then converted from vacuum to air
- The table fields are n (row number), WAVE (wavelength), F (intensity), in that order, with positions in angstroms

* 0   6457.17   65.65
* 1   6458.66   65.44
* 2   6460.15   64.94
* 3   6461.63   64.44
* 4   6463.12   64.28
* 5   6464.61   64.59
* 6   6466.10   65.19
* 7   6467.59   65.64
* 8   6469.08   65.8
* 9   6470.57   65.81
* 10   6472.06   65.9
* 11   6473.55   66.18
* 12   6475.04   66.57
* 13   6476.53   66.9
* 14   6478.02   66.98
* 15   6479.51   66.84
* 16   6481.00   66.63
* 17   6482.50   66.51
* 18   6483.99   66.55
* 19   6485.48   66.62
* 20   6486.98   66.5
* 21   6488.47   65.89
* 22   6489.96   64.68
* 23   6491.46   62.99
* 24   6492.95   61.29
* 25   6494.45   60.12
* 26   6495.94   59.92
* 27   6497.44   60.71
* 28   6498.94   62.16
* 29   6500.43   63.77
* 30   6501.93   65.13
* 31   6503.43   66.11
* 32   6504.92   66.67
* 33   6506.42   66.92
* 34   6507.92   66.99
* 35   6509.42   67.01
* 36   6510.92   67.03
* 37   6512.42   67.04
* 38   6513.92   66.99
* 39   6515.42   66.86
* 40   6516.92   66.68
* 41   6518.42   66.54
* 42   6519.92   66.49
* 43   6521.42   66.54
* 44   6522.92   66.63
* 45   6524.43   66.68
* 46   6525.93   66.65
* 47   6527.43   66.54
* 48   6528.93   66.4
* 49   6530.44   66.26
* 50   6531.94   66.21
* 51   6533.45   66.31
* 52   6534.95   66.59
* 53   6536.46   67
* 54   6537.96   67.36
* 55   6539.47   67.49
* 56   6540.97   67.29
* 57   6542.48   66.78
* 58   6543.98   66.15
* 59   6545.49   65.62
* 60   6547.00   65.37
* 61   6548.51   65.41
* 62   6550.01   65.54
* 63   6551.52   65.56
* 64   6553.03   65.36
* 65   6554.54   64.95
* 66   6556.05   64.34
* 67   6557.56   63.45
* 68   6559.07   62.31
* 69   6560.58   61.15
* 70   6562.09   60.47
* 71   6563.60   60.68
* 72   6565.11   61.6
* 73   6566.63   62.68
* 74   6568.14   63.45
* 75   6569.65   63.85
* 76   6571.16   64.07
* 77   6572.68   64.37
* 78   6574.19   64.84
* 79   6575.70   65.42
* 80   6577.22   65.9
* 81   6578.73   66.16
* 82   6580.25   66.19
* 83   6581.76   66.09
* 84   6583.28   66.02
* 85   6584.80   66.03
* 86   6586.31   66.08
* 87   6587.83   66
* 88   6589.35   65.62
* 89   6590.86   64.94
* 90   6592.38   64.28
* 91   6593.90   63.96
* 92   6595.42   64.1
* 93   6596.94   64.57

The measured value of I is -1.4 angstroms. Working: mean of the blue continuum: 65.2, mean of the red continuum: 64.1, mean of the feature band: 66.3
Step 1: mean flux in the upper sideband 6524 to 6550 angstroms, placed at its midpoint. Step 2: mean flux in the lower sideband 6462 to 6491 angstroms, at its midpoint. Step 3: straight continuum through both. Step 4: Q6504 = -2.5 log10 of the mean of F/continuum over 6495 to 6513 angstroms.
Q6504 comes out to 0.022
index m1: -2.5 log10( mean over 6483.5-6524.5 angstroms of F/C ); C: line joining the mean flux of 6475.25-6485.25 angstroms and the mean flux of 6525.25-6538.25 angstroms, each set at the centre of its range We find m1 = 0.024 mag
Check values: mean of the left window 66.8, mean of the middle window 65.2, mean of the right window 66.6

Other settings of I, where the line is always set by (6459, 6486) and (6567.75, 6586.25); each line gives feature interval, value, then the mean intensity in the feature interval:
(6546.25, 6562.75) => 0.35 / 64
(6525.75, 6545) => -0.34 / 66.7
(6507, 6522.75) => -0.28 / 66.8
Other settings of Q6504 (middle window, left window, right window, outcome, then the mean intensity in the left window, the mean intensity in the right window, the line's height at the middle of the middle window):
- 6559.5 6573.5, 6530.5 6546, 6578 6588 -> 0.06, 66.7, 66.1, 66.3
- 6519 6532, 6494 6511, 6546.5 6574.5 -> -0.04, 64.4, 63.6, 64.1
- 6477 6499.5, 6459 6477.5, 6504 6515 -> 0.03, 65.5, 66.9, 66.2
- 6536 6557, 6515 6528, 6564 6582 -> -0.01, 66.6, 64.4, 65.6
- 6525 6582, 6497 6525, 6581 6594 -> 0.01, 66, 65.5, 65.7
